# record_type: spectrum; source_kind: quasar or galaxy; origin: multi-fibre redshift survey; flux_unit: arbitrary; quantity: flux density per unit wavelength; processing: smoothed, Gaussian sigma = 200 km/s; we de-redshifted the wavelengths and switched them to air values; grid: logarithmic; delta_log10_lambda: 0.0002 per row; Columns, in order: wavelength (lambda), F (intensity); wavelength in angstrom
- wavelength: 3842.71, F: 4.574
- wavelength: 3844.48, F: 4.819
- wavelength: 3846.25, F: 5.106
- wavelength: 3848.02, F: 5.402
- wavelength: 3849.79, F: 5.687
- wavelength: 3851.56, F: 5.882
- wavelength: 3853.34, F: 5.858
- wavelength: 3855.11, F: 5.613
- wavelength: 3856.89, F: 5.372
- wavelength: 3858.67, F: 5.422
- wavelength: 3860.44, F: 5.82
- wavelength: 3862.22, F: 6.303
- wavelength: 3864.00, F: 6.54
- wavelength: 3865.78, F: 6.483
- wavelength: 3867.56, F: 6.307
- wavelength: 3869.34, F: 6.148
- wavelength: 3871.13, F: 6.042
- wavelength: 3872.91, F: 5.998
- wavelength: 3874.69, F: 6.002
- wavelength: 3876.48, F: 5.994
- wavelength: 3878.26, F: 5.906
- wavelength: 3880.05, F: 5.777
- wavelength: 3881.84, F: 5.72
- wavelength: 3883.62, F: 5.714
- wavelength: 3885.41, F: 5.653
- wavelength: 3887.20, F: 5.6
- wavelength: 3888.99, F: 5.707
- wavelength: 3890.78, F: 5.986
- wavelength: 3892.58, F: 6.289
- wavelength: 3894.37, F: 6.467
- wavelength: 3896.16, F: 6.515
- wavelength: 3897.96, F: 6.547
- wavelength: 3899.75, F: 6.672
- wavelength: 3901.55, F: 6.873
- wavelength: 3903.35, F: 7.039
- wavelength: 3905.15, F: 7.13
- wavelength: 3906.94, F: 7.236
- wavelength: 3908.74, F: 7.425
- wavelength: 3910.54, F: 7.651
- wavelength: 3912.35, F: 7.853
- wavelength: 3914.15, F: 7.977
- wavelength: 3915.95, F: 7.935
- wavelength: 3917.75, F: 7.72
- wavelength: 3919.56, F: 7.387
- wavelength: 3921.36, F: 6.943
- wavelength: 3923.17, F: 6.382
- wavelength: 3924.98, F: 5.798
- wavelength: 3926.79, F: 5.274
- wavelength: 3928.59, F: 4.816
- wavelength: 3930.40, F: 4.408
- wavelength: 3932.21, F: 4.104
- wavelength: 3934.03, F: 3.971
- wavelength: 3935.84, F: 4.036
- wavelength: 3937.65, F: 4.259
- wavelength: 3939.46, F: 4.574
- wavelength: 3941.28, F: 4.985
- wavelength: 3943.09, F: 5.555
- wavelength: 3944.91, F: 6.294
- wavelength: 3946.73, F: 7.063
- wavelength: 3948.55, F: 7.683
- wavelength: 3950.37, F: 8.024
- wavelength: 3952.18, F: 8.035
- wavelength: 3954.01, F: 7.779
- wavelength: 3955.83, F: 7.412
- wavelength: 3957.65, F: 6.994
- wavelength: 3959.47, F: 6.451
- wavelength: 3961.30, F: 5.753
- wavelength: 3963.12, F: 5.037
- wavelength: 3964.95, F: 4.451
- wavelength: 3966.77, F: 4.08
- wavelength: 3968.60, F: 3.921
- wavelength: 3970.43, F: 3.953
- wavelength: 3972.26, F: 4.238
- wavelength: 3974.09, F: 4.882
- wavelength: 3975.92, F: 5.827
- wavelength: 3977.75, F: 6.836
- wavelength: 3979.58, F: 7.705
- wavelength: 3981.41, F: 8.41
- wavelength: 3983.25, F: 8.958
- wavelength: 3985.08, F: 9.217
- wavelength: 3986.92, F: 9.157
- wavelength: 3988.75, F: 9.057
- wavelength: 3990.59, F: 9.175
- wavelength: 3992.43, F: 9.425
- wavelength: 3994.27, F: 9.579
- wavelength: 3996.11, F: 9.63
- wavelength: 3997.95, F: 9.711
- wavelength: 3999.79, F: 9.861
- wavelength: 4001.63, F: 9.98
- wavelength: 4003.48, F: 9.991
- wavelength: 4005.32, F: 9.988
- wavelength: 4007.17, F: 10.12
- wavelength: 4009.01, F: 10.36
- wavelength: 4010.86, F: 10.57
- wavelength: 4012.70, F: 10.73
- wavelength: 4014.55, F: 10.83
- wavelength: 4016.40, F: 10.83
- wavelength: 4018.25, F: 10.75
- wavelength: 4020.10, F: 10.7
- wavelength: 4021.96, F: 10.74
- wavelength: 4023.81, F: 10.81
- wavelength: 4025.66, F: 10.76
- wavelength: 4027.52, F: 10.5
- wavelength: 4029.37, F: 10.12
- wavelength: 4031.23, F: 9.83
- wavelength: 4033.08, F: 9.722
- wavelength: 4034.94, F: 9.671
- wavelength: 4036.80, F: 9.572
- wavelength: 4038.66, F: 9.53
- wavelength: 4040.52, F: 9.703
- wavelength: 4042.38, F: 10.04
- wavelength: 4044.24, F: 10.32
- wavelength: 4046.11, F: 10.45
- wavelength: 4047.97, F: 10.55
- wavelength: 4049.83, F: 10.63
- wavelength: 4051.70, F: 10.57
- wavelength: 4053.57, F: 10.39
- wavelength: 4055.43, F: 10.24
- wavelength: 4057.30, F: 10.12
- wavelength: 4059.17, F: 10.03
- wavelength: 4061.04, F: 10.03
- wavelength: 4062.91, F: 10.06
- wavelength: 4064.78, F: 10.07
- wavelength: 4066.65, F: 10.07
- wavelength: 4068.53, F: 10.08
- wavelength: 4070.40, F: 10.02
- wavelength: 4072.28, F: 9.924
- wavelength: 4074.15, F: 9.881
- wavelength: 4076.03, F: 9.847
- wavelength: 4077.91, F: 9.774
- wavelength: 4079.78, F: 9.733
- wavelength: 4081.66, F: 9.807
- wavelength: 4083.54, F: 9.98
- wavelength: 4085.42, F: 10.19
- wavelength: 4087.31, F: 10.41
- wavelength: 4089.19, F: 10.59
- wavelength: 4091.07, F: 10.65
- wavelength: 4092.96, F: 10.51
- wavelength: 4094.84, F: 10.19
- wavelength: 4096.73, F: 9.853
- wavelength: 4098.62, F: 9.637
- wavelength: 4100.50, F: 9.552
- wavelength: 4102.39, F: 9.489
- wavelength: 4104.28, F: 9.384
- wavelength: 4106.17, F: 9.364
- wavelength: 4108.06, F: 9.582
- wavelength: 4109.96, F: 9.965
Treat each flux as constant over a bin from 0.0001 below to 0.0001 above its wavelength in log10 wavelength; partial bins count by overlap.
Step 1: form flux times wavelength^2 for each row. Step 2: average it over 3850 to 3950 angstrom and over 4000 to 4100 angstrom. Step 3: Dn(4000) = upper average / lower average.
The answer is 1.8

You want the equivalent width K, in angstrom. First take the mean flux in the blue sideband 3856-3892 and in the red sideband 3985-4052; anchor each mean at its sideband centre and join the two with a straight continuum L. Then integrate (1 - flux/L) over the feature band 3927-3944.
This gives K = 7.0 angstrom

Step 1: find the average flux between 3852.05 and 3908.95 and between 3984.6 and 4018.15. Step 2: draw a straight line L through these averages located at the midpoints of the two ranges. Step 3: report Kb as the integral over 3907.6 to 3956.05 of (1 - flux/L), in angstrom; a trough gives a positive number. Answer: 8.7 angstrom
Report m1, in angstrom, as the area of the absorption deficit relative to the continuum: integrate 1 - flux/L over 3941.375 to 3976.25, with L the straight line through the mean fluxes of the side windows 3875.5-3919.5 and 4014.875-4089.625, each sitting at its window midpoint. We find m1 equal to 9.0 angstrom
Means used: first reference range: 6.66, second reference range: 10.2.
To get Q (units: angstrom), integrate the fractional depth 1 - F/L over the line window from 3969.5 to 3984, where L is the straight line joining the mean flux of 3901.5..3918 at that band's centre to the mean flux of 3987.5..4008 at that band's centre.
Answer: 4.5 angstrom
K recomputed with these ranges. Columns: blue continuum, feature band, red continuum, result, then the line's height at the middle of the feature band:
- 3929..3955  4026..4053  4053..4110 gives -4.34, 8.71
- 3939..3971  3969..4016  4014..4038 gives -1.60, 8.32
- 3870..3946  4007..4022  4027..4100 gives -3.09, 8.83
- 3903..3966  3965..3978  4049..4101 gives 4.67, 7.31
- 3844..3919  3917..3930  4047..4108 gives 1.57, 7.11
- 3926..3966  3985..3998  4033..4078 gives -3.10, 7.55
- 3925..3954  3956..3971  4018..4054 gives 3.34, 6.77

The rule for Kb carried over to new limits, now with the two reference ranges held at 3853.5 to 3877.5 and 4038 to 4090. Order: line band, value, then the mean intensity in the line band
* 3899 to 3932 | 1.23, 6.75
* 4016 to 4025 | -1.52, 10.8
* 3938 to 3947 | 2.48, 5.51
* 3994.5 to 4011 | -2.12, 9.98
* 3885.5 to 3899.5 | 0.87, 6.15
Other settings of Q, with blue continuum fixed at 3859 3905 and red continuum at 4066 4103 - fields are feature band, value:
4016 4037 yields -3.4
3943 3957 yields 0.3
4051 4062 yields -0.9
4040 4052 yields -1.4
